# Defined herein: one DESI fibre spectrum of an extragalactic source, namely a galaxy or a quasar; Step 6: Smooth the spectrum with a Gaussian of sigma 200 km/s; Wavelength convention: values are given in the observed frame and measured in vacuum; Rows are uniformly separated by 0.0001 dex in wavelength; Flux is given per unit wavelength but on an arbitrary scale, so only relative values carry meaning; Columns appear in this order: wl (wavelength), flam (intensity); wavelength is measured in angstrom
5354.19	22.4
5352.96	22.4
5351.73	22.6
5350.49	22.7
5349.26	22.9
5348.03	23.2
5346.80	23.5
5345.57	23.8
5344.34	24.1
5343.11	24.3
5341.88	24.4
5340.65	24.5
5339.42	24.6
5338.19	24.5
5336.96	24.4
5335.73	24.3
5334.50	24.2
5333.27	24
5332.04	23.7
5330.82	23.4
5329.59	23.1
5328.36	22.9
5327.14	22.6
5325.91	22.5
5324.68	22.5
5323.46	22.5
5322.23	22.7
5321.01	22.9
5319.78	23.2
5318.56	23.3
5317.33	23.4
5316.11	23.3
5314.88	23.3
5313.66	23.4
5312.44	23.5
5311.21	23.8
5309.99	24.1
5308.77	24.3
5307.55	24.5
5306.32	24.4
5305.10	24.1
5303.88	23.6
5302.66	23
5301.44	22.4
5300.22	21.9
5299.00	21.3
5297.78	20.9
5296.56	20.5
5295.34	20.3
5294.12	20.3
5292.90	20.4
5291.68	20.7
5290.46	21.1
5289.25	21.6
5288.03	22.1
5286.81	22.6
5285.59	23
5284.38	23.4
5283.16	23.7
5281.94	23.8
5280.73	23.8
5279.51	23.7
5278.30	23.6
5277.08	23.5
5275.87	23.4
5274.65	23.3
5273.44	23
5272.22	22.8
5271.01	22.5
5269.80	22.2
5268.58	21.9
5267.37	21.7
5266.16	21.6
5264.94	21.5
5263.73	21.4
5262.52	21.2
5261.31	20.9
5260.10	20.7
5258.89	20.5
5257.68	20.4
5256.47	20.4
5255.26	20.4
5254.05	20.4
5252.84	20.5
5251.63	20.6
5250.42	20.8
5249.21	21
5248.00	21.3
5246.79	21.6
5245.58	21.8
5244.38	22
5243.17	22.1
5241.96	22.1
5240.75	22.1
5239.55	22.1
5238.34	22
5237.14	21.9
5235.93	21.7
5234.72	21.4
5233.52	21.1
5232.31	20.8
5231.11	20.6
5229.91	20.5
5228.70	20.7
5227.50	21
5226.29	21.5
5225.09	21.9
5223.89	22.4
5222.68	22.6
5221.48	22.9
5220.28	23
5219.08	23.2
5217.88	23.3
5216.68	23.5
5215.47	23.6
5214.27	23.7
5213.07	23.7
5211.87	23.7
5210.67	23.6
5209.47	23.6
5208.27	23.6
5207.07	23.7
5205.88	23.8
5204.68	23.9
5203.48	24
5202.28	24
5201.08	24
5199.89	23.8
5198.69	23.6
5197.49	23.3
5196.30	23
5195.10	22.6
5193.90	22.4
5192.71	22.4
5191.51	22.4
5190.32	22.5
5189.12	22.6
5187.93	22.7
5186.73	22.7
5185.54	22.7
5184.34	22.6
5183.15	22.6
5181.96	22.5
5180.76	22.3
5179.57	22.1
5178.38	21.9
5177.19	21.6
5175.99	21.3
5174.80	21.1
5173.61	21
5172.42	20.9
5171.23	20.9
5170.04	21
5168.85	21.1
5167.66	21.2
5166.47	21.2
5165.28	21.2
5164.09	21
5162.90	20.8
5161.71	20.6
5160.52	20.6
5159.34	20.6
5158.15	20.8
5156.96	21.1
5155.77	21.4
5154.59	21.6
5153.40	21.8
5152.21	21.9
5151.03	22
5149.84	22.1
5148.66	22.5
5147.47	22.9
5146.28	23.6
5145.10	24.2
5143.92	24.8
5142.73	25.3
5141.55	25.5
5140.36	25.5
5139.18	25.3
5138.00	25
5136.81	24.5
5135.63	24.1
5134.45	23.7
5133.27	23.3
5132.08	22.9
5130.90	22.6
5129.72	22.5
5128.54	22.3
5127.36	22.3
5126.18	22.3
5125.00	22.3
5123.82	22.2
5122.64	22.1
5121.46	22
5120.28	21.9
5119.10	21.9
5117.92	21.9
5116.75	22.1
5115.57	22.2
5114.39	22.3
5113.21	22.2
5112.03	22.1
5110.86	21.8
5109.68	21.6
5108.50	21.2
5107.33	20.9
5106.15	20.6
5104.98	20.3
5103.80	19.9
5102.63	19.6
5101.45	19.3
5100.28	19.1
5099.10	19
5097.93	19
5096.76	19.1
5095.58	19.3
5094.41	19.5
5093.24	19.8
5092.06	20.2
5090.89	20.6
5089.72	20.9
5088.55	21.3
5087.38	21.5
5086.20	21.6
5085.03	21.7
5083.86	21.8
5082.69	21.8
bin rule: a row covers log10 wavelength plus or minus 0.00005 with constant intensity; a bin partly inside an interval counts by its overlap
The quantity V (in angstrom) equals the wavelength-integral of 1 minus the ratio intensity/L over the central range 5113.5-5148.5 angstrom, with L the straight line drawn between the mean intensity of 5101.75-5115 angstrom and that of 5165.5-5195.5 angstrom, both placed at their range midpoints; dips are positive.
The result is -3.0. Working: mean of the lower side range 21.1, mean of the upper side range 21.9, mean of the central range 23.2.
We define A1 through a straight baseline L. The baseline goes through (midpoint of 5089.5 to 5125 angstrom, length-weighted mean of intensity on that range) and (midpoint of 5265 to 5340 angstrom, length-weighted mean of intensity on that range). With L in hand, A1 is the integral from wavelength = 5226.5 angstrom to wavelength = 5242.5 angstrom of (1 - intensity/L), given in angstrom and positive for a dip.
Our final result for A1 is 0.6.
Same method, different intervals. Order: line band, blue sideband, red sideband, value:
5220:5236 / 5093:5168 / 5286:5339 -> 0.6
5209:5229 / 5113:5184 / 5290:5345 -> -0.2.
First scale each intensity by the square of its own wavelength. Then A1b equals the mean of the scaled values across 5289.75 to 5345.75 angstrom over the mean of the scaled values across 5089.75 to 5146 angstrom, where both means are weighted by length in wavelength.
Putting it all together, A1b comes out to 1.13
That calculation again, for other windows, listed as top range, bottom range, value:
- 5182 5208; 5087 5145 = 1.09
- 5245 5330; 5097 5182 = 1.08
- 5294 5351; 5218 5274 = 1.11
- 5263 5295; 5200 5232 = 1.00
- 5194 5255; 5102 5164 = 1.04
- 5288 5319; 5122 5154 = 1.03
